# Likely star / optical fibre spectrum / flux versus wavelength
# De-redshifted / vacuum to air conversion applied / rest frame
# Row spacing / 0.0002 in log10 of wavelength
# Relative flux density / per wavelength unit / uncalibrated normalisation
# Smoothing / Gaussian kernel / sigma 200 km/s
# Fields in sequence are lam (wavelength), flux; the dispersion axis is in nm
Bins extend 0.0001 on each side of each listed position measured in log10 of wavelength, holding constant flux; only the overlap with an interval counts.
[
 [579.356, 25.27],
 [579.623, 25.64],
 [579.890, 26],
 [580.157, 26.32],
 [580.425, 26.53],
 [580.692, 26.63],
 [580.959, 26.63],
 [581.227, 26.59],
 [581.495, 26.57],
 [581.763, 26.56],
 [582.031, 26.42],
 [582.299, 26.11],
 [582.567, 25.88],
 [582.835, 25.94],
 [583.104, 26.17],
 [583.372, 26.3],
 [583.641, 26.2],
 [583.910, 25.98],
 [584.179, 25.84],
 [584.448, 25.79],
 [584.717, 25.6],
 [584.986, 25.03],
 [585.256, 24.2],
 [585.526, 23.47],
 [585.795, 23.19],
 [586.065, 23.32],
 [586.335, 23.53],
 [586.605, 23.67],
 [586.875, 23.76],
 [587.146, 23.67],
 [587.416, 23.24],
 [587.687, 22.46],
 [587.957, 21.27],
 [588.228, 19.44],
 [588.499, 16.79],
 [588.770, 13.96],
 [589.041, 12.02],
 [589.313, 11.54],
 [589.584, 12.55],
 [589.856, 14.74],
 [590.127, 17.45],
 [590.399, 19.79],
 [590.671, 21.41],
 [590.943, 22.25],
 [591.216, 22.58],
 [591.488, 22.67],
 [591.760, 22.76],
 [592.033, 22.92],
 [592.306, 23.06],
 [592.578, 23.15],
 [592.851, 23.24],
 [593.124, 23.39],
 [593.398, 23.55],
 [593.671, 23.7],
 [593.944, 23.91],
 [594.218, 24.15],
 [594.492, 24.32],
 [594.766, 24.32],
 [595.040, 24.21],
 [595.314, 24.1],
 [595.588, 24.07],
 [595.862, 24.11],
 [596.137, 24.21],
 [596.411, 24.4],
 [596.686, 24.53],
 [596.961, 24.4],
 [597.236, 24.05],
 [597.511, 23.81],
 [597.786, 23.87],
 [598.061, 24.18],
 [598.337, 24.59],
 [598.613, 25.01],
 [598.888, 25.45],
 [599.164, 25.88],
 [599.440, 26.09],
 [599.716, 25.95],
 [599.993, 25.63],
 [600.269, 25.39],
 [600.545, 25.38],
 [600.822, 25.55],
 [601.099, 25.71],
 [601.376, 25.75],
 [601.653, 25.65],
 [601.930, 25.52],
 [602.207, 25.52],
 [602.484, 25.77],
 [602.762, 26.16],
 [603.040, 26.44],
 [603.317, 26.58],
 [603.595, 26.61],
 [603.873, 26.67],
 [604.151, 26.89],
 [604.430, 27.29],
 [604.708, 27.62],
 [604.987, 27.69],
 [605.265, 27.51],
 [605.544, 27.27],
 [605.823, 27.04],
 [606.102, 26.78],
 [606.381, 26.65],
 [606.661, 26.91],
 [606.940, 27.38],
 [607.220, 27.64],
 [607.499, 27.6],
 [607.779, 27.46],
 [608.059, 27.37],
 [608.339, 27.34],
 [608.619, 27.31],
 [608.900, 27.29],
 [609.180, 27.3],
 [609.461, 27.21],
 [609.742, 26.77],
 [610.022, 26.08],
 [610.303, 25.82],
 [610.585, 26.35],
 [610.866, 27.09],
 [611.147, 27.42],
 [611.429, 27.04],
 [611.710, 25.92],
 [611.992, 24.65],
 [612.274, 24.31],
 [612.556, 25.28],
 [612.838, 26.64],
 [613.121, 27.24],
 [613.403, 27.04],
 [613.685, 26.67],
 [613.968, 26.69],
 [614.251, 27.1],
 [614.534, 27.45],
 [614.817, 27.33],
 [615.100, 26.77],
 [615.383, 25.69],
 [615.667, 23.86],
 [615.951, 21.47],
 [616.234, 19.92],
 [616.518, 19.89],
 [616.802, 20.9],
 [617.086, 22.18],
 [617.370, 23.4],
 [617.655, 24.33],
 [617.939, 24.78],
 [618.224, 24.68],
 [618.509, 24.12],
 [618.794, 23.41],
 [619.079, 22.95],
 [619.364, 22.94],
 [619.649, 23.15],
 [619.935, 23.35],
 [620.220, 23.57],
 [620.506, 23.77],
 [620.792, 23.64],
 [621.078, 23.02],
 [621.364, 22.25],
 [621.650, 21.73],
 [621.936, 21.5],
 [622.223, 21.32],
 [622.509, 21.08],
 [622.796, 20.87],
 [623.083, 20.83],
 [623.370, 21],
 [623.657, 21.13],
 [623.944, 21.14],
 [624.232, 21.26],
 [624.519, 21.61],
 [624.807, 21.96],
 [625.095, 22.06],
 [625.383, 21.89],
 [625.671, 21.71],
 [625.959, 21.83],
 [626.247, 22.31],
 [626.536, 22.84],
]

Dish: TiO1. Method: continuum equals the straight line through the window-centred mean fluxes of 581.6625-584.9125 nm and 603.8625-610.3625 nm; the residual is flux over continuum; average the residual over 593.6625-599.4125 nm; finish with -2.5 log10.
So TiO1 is 0.10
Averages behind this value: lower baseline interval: 26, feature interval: 24.4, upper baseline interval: 27.1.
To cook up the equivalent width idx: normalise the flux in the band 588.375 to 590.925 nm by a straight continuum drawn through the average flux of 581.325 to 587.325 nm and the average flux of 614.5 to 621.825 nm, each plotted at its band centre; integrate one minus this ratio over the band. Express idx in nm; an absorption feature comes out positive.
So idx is 0.92 nm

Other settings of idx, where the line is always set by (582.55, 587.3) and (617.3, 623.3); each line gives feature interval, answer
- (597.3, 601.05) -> -0.171 nm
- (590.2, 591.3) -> 0.147 nm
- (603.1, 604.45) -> -0.168 nm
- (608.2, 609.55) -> -0.218 nm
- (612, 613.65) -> -0.195 nm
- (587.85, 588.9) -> 0.292 nm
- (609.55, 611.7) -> -0.297 nm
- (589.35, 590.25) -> 0.369 nm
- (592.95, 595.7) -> 0.039 nm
